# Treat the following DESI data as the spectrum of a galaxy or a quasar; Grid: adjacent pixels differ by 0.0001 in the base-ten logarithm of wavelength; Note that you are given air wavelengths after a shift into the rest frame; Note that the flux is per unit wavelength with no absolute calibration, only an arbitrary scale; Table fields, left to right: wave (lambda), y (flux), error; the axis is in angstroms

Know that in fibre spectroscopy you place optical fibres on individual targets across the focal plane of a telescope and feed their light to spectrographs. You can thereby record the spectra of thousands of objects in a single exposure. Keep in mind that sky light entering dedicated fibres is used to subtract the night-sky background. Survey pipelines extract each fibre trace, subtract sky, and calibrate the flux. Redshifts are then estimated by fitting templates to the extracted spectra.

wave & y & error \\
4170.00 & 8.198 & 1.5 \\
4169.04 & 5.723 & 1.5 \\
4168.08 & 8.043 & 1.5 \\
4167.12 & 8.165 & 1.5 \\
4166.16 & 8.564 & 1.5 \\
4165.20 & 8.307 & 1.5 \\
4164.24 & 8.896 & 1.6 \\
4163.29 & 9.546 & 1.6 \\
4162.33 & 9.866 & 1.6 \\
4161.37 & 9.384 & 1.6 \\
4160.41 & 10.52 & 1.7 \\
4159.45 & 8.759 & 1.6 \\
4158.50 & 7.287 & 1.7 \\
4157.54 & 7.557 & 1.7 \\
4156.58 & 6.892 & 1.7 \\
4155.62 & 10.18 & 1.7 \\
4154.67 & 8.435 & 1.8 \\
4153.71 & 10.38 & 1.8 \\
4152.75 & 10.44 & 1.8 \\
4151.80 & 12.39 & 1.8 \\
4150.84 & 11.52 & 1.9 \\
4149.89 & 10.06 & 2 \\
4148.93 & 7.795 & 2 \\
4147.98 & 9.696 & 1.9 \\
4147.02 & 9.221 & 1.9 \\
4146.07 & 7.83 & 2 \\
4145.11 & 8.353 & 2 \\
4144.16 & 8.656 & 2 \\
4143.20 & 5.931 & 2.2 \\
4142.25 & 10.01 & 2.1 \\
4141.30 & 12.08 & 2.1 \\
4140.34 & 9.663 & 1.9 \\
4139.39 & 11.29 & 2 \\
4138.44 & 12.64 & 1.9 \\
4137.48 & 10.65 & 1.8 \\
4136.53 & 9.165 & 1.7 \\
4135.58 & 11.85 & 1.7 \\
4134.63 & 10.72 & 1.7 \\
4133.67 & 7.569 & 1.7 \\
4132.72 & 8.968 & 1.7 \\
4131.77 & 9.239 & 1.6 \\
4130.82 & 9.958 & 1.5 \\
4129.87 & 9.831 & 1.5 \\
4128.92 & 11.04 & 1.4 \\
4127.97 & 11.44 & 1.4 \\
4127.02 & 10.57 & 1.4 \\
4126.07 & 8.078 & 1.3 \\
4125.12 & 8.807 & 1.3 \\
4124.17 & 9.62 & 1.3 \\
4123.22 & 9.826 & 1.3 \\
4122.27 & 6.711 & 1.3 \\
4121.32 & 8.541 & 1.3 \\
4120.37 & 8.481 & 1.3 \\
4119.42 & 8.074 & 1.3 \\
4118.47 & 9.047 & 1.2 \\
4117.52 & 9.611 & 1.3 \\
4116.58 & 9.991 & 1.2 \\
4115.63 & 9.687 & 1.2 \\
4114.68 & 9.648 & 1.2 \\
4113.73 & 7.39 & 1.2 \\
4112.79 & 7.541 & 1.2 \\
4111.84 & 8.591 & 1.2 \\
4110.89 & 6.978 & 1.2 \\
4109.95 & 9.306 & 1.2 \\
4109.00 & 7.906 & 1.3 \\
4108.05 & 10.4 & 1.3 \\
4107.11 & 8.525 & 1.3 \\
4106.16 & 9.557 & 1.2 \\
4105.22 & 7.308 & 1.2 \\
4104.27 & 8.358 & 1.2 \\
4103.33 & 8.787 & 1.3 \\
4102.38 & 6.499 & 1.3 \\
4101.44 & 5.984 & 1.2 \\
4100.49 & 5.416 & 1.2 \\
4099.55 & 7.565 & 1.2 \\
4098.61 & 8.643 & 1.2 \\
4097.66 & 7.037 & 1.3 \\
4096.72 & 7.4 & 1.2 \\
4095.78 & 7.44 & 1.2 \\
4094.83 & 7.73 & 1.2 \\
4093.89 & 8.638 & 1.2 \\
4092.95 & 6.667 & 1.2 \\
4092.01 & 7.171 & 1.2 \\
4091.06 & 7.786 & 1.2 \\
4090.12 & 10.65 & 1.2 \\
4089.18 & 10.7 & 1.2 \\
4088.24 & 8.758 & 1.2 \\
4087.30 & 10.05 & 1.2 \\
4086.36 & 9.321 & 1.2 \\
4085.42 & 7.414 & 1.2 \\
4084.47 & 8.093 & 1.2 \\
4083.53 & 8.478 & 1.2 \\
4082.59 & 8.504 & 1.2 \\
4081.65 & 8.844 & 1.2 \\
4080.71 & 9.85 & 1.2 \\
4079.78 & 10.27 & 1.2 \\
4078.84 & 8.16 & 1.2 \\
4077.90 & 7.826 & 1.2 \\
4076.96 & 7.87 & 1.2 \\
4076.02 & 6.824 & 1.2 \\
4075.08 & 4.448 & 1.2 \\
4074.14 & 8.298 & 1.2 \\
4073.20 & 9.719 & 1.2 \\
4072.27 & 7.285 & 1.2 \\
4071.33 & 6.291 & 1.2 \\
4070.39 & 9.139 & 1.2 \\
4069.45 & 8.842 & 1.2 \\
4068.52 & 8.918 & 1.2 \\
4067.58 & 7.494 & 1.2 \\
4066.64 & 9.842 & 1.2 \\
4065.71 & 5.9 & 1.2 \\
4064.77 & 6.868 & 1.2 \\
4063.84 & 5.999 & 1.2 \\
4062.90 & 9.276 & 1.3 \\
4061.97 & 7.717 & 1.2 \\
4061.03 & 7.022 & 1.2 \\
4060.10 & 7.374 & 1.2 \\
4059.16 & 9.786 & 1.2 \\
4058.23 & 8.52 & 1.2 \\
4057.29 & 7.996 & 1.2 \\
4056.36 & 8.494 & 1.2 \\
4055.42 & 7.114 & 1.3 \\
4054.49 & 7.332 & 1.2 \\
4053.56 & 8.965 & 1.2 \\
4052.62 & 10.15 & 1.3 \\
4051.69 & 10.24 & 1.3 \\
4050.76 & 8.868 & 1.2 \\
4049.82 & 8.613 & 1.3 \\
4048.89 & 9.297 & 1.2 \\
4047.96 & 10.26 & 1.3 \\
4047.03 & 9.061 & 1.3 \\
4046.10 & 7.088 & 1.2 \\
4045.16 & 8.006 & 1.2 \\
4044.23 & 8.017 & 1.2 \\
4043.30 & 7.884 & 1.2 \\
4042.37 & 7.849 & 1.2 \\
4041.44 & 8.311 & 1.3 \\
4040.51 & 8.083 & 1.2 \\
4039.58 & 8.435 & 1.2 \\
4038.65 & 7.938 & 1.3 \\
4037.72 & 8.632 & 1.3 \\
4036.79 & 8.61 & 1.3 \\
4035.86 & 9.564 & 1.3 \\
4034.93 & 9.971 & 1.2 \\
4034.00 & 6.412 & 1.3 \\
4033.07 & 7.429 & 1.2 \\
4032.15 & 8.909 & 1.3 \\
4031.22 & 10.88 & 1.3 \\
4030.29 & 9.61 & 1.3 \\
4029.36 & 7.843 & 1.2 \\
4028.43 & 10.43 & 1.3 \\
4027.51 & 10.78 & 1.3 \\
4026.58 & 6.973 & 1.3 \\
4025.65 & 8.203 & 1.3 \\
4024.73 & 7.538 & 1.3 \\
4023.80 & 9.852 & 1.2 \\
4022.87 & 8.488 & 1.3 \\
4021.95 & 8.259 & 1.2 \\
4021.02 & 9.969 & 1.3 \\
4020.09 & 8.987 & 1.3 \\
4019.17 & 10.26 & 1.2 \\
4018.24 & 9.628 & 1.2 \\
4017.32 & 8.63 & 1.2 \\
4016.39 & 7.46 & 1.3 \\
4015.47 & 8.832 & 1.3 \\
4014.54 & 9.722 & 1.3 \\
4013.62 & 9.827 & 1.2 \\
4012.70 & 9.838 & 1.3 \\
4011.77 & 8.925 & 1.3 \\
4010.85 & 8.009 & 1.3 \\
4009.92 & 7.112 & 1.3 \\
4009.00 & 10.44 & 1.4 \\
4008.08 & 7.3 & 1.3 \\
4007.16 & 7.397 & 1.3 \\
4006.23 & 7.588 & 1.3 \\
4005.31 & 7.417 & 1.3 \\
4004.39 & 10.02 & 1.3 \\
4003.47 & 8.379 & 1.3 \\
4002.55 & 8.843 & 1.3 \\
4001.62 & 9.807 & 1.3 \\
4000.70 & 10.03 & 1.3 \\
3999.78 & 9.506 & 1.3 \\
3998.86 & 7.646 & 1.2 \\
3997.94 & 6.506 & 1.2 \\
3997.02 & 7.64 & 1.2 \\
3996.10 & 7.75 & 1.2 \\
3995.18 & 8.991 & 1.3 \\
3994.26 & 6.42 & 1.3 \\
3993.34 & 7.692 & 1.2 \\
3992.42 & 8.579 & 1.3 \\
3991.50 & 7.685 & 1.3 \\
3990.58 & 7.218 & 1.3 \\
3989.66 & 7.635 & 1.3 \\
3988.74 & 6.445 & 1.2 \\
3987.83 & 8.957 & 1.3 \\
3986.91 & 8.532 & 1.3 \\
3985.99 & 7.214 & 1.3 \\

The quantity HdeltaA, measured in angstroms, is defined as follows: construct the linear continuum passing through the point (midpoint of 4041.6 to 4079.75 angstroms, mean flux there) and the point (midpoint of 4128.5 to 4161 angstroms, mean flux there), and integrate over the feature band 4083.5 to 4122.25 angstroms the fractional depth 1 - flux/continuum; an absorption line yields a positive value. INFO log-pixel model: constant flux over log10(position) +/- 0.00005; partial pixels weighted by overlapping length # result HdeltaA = 2.5 angstroms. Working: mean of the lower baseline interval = 8.14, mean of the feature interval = 8.3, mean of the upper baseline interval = 9.6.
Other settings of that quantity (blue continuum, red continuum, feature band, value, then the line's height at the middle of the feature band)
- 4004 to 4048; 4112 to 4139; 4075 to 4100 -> 2.4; 9.15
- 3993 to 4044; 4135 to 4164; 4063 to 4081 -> 2.2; 9.01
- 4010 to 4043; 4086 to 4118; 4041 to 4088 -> 1.6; 8.56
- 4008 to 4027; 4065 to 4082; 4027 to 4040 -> -0.5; 8.6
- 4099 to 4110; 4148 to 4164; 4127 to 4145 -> -2.4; 8.85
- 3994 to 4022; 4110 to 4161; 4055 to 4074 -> 2.0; 8.95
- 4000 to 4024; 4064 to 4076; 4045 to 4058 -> -1.0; 8.06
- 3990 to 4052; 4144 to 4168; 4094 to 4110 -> 1.9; 8.92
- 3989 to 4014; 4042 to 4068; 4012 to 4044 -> -2.1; 8.27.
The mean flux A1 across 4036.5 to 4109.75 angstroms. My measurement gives 8.21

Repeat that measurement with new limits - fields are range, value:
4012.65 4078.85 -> 8.45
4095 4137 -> 8.7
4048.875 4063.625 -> 8.48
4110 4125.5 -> 8.68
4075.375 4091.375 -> 8.75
